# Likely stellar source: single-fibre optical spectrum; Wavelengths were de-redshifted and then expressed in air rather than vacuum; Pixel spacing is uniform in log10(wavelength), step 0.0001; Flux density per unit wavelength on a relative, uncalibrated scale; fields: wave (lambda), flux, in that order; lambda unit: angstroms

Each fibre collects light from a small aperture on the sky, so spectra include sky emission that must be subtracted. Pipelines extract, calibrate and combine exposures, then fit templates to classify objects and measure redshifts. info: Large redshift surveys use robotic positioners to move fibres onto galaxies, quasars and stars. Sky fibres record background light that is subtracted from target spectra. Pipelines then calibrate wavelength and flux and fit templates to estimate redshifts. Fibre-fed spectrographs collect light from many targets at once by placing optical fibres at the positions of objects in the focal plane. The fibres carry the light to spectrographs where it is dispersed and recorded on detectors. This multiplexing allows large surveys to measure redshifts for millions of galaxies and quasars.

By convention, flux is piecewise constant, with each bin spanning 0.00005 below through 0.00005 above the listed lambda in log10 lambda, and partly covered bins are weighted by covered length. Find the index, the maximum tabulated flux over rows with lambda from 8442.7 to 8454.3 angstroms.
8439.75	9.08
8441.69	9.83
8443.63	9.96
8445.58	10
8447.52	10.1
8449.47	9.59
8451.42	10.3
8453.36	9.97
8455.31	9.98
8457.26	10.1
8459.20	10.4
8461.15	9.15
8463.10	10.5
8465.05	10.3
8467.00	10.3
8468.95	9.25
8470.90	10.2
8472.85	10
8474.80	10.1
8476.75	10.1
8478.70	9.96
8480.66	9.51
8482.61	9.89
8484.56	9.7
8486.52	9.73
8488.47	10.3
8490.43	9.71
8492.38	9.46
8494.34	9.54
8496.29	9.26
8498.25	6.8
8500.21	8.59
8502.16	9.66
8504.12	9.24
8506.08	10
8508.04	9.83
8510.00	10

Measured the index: 10.3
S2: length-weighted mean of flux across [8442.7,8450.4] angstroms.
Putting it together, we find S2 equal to 9.91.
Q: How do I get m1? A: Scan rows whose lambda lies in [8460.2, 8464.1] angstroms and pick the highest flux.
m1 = 10.5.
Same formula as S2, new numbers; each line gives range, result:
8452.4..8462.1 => 9.92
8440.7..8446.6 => 9.94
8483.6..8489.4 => 9.9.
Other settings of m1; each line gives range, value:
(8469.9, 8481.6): 10.2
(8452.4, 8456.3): 9.98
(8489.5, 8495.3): 9.71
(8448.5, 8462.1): 10.4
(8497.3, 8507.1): 10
